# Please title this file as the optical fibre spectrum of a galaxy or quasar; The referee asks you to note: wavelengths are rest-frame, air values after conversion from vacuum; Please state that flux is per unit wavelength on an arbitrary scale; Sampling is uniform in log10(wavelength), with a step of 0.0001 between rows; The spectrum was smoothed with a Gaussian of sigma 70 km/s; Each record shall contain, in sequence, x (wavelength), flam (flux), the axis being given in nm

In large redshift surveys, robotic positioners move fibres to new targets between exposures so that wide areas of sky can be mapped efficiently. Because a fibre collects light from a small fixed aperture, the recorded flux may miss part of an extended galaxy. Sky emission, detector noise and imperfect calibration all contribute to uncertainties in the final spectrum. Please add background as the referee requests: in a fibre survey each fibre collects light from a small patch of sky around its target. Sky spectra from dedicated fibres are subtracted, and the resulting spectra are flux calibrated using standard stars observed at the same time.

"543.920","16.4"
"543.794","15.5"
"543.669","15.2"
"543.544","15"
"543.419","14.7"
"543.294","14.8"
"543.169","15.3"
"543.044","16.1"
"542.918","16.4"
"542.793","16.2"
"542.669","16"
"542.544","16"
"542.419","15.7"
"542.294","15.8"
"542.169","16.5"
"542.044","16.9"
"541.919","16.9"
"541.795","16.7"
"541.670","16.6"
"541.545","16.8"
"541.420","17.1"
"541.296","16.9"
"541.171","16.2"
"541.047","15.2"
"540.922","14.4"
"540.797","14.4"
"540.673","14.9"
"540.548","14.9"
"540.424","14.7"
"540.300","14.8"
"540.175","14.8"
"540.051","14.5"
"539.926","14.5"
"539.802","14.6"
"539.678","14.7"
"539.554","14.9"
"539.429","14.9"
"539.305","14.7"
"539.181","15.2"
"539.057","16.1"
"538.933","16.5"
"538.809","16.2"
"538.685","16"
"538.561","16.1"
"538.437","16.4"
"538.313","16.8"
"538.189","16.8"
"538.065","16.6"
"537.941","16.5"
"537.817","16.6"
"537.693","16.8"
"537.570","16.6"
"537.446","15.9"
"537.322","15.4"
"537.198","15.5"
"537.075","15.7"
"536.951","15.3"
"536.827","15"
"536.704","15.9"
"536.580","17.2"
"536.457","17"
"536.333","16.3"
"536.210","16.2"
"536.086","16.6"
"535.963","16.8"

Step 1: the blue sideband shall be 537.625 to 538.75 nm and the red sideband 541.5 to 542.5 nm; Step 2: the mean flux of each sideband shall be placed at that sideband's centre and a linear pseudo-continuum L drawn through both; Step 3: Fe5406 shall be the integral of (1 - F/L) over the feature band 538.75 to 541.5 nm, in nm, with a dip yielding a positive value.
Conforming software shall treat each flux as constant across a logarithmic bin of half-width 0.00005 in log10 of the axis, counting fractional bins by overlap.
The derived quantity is 0.208 nm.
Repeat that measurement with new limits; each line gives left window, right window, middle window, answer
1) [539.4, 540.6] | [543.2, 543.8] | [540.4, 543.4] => -0.20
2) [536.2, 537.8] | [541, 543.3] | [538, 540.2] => 0.08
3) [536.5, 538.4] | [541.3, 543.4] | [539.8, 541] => 0.11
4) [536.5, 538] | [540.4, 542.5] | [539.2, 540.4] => 0.09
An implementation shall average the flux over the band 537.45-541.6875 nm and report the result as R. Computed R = 15.7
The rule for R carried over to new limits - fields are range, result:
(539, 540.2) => 14.9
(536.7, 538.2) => 16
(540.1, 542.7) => 15.8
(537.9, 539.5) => 16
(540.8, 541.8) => 16.1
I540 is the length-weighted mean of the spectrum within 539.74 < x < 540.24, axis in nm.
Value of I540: 14.6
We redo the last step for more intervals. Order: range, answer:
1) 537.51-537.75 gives 16.8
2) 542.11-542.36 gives 16.1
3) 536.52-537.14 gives 15.8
